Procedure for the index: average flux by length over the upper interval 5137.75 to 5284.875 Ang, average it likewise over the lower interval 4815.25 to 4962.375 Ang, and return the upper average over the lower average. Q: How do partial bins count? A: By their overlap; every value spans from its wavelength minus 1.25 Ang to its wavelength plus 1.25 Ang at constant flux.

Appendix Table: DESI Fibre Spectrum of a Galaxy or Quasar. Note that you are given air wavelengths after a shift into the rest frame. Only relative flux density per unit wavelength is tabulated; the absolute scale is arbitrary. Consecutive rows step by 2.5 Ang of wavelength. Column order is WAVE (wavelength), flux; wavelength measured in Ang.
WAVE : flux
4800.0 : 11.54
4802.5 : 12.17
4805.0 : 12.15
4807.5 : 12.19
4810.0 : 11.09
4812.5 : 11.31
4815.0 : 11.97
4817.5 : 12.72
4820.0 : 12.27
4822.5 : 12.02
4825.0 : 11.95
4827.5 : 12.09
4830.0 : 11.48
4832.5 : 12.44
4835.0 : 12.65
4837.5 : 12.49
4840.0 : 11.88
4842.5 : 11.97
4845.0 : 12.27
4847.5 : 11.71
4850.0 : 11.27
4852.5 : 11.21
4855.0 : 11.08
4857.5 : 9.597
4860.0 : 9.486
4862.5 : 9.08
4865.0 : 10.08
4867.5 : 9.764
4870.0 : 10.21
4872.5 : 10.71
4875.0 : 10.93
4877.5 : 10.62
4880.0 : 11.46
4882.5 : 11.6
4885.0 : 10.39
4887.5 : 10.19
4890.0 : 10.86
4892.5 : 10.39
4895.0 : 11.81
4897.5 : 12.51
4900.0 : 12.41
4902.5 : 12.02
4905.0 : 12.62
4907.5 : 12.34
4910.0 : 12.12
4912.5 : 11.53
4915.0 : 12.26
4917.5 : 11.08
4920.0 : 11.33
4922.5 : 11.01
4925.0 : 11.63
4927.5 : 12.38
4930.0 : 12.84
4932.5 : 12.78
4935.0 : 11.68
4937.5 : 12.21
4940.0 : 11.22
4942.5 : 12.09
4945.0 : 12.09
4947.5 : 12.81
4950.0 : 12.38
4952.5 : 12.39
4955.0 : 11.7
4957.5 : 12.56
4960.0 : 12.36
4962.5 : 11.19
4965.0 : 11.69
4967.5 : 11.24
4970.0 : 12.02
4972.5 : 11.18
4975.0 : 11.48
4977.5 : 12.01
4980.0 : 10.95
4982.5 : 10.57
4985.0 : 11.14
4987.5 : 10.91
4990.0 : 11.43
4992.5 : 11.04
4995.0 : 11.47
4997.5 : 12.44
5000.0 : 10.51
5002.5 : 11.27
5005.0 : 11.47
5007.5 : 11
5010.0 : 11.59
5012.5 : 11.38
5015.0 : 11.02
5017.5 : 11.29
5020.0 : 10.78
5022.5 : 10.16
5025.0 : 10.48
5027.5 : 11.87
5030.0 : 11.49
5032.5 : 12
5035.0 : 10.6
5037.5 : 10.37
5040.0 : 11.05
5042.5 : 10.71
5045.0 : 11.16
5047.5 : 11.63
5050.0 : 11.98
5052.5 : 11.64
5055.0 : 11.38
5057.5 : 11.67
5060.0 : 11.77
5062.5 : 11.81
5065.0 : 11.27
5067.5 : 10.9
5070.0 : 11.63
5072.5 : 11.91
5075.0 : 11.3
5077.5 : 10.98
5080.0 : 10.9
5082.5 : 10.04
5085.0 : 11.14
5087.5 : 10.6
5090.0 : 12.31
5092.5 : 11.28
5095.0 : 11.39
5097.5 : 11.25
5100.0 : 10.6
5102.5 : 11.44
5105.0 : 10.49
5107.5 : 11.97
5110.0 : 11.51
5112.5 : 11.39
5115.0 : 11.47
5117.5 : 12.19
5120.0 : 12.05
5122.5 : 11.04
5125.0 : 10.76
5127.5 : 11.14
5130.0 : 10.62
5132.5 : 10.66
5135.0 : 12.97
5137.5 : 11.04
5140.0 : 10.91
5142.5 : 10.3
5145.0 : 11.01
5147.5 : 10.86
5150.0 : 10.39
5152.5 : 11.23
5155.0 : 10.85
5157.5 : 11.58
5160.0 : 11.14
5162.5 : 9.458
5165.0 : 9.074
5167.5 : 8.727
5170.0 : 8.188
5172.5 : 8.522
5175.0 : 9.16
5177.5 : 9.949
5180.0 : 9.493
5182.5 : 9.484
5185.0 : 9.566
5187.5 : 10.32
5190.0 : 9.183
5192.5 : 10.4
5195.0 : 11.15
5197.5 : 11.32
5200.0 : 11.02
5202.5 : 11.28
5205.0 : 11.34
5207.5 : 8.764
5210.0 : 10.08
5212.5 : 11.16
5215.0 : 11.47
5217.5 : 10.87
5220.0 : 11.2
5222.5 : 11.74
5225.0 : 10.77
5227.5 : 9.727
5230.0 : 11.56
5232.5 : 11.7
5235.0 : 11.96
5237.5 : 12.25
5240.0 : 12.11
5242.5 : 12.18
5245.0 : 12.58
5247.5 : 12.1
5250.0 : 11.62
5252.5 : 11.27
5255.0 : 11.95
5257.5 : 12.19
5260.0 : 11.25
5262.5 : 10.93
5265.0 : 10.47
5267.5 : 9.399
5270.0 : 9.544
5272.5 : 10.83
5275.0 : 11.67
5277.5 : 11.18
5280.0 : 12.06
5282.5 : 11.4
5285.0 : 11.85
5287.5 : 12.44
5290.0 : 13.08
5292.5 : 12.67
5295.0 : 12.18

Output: 0.93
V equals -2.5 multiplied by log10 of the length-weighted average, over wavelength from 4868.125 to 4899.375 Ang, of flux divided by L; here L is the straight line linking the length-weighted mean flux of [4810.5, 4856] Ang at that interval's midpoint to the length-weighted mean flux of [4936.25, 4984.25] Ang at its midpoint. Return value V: 0.085 mag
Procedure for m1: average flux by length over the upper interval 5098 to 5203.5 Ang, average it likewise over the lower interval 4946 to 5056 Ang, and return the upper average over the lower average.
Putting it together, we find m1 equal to 0.93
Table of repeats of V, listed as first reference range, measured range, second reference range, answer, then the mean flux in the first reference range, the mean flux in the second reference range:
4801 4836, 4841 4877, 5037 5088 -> 0.118 mag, 12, 11.3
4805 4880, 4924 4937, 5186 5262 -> -0.088 mag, 11.3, 11.2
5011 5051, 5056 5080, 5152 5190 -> -0.067 mag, 11.1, 9.73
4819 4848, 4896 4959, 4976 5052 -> -0.041 mag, 12.1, 11.2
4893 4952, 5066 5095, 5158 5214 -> -0.039 mag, 12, 9.97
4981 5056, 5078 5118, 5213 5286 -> 0.003 mag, 11.2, 11.4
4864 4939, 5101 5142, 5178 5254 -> -0.020 mag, 11.5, 11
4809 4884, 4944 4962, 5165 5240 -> -0.115 mag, 11.3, 10.4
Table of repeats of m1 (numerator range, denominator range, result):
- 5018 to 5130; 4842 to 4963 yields 0.98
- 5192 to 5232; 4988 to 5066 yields 0.97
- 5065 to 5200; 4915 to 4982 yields 0.91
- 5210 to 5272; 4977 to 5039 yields 1.01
